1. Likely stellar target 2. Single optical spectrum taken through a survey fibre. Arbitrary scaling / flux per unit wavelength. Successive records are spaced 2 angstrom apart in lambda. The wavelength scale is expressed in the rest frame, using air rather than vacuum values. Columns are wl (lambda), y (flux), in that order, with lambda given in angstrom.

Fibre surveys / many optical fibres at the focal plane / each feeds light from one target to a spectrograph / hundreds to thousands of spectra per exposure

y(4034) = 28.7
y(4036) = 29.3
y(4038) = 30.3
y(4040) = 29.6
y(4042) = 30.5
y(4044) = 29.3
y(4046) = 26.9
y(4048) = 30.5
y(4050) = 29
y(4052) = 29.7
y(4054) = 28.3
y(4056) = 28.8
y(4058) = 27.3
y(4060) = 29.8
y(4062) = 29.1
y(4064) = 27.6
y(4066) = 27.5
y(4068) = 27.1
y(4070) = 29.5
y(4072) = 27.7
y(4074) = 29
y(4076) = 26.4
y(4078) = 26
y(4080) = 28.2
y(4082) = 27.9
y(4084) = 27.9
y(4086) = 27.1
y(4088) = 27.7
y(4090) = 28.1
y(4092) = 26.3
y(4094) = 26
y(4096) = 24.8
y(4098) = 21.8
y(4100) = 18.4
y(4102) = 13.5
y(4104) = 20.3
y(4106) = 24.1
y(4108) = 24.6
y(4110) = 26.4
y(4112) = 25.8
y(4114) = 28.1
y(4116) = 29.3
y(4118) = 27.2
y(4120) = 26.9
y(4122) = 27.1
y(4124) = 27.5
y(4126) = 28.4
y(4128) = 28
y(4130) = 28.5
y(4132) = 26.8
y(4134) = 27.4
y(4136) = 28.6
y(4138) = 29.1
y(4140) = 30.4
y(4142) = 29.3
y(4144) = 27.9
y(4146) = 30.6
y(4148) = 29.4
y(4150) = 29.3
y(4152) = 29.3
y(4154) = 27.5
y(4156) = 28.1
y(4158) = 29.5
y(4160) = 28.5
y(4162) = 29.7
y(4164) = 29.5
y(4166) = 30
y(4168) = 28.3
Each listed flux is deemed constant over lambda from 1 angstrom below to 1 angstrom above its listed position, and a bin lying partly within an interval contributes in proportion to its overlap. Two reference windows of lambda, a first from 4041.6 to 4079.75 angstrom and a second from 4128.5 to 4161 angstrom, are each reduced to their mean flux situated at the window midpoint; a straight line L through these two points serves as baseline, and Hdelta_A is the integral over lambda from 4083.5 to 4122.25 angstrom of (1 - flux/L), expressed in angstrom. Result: 4.8 angstrom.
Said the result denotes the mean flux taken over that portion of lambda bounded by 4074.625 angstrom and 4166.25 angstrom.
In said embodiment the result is 27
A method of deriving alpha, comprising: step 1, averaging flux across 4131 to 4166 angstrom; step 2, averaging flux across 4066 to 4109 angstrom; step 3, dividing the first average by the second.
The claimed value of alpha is 1.14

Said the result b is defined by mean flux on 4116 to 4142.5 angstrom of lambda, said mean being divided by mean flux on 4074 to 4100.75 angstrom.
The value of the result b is 1.08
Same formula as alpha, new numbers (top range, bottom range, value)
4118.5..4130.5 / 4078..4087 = 1.00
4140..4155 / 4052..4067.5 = 1.03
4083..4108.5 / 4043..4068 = 0.84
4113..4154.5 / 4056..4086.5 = 1.02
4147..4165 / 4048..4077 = 1.02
